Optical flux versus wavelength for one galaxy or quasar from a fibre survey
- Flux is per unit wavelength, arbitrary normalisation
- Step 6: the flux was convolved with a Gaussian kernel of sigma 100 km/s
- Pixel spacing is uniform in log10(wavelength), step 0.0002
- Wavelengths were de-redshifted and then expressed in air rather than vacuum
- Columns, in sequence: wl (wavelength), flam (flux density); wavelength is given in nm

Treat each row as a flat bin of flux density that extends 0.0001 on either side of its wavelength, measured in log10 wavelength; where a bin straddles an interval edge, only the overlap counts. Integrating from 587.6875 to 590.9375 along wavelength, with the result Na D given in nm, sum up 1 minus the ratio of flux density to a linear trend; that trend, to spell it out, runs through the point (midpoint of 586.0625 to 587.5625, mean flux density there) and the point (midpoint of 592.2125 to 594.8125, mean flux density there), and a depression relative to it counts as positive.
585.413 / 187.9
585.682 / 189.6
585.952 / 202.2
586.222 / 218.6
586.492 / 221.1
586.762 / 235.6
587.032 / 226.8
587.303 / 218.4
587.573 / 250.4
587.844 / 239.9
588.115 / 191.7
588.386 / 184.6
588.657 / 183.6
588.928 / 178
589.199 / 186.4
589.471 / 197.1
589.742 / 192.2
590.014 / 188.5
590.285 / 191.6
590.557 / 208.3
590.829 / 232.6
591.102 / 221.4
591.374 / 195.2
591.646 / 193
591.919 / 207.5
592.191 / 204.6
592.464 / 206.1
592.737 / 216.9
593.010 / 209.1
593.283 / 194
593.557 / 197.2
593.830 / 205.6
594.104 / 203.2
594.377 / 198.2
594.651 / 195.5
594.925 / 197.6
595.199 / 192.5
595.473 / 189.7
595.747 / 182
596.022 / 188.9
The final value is 0.29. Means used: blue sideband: 226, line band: 198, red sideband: 203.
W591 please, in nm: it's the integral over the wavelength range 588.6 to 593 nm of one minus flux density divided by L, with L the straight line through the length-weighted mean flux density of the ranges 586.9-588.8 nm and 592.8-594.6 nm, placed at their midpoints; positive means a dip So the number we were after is 0.14 nm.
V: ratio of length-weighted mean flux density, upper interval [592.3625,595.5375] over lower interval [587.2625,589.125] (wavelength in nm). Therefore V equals 1.0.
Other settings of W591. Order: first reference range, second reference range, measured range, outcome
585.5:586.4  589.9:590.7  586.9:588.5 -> -0.14 nm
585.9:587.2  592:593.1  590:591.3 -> 0.02 nm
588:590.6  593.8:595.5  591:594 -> -0.16 nm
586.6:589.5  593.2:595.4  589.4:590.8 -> 0.05 nm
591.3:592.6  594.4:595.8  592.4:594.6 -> -0.07 nm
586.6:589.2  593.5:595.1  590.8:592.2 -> -0.02 nm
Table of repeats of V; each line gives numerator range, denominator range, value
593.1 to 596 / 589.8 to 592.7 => 0.95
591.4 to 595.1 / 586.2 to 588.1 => 0.88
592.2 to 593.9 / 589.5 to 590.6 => 1.05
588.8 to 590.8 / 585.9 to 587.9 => 0.85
